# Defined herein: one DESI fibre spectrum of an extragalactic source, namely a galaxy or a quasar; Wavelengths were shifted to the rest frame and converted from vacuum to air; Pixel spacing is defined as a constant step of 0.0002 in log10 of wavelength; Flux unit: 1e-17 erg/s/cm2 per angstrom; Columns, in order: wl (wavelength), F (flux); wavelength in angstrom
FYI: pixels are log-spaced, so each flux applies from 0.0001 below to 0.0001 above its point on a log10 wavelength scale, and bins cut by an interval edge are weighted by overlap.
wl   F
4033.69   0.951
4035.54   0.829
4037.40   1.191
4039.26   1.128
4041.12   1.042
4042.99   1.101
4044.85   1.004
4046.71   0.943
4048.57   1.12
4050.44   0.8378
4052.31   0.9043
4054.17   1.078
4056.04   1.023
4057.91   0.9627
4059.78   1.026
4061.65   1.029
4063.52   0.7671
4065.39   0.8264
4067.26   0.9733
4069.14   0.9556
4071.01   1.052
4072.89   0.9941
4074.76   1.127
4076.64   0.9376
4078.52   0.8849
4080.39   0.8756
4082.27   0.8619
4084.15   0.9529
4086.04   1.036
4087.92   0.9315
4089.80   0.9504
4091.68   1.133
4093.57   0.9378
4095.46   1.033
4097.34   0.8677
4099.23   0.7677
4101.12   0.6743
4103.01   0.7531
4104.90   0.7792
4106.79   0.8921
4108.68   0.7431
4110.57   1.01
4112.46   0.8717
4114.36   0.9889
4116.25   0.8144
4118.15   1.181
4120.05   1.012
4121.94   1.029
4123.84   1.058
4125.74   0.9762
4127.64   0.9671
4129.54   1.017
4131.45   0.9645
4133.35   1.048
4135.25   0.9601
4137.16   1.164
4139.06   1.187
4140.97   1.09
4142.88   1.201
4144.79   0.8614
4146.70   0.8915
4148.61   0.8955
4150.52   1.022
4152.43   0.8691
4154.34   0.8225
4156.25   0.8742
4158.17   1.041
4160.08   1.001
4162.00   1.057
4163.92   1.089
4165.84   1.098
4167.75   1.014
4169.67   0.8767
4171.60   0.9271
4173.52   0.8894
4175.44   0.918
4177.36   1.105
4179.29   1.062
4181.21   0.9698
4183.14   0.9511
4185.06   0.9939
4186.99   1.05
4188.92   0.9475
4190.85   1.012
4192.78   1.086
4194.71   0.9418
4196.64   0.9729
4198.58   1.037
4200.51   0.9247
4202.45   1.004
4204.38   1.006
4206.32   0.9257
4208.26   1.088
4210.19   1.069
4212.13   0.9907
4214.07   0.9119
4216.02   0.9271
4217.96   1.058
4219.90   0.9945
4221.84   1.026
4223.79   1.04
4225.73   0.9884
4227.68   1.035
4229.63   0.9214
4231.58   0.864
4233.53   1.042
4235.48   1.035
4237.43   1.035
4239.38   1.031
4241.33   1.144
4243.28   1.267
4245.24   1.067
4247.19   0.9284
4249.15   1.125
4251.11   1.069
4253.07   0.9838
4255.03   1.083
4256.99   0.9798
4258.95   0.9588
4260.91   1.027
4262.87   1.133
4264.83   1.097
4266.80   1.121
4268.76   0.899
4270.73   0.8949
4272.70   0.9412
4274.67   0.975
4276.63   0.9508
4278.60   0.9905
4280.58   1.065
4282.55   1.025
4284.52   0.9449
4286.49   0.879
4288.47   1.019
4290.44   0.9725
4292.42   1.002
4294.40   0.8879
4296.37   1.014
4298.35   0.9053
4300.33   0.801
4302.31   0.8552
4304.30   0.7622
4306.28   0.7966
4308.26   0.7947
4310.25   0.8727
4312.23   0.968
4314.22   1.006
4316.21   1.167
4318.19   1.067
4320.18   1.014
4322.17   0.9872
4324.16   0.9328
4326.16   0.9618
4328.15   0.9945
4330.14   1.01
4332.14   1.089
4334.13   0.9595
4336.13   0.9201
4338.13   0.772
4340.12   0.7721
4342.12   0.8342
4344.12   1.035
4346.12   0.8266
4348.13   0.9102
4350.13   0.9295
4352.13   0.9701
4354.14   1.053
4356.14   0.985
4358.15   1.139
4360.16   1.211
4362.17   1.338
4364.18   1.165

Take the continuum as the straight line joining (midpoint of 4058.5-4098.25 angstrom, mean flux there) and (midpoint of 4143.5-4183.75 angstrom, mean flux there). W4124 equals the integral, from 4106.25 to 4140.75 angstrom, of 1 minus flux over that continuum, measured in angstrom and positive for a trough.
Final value -1.2 angstrom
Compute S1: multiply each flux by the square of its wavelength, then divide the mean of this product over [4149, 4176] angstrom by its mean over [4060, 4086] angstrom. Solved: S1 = 1.1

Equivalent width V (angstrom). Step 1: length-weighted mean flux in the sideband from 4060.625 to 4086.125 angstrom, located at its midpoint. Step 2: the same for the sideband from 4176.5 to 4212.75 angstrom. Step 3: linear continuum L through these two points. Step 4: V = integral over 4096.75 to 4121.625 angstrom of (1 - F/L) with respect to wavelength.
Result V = 2.23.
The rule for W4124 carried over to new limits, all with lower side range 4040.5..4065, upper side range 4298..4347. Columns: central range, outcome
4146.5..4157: 0.71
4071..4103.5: 1.50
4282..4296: -0.45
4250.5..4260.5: -0.79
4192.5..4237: -2.17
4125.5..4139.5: -0.98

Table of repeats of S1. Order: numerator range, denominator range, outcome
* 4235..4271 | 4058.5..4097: 1.19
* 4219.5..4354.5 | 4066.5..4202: 1.08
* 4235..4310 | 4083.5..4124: 1.15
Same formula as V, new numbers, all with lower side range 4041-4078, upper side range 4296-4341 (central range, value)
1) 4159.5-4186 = -1.0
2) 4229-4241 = -0.6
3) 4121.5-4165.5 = -1.8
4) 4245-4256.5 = -1.1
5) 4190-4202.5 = -0.5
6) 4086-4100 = 0.3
